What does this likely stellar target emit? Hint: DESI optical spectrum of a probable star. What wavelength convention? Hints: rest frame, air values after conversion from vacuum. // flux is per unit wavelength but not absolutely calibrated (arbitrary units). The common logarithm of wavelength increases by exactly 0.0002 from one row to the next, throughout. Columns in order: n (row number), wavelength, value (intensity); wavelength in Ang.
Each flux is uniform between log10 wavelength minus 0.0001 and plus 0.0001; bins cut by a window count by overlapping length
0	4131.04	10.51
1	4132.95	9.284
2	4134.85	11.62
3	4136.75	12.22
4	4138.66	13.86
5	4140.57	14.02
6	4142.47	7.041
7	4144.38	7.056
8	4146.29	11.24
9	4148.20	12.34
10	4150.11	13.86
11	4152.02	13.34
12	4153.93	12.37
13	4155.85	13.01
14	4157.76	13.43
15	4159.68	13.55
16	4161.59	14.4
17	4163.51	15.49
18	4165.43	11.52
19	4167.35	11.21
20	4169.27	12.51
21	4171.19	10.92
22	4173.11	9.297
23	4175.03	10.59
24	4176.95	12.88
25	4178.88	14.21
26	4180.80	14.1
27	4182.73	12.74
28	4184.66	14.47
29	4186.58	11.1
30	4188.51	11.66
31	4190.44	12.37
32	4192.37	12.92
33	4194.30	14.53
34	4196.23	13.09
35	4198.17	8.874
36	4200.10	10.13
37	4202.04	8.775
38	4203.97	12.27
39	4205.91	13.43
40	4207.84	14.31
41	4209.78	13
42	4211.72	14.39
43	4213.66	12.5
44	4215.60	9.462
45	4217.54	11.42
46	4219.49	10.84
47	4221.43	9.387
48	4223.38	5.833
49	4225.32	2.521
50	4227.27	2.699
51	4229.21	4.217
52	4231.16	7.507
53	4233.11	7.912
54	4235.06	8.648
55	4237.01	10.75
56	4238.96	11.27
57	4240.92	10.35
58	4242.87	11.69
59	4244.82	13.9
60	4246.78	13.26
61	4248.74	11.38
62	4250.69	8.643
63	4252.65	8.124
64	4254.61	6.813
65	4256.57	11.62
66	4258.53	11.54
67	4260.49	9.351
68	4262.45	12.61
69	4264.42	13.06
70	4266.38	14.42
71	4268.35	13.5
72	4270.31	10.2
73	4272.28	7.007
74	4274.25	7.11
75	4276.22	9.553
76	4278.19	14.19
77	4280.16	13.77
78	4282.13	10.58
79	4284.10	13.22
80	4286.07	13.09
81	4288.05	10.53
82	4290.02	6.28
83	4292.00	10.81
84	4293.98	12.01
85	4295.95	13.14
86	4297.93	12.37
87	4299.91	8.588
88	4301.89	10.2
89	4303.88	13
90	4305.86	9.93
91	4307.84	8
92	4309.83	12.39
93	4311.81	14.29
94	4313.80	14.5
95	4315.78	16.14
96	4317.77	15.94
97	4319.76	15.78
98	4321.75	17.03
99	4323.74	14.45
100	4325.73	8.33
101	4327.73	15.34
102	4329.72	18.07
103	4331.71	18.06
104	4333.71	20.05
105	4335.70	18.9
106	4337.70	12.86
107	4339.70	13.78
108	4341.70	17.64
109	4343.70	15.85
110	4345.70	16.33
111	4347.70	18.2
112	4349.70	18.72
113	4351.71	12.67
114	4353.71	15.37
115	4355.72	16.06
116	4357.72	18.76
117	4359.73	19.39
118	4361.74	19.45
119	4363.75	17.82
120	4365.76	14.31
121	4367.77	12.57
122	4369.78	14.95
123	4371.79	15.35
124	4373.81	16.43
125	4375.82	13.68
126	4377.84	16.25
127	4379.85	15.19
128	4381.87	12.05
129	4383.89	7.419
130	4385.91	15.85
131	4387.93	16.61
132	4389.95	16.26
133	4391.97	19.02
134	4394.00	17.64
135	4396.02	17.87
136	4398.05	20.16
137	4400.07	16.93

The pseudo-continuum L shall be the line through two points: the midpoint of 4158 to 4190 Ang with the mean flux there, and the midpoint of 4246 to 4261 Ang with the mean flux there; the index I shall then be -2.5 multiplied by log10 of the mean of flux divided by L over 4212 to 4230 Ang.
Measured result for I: 0.37 mag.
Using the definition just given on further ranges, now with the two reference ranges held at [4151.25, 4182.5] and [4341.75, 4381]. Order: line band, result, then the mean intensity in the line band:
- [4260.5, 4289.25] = 0.260 mag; 11.5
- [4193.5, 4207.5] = 0.140 mag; 11.7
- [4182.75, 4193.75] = 0.038 mag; 12.6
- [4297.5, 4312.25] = 0.357 mag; 10.9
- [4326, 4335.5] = -0.105 mag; 17.2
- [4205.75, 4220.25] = 0.094 mag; 12.4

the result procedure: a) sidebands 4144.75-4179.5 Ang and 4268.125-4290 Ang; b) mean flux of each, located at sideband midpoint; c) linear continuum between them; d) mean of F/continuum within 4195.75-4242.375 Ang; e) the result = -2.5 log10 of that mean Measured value 0.20 mag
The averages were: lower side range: 12.5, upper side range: 10.9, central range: 9.71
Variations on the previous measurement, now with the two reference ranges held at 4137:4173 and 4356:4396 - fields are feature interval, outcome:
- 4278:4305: 0.248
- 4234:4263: 0.278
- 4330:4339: -0.152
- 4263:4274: 0.230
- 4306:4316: 0.174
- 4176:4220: 0.048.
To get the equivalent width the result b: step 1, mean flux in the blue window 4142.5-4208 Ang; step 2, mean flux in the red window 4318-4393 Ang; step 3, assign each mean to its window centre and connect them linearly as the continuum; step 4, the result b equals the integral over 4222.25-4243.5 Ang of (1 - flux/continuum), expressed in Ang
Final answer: 9.3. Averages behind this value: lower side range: 12.2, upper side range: 15.8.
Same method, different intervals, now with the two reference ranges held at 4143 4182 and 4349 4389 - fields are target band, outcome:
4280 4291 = 2.41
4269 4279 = 3.09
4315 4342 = -1.87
